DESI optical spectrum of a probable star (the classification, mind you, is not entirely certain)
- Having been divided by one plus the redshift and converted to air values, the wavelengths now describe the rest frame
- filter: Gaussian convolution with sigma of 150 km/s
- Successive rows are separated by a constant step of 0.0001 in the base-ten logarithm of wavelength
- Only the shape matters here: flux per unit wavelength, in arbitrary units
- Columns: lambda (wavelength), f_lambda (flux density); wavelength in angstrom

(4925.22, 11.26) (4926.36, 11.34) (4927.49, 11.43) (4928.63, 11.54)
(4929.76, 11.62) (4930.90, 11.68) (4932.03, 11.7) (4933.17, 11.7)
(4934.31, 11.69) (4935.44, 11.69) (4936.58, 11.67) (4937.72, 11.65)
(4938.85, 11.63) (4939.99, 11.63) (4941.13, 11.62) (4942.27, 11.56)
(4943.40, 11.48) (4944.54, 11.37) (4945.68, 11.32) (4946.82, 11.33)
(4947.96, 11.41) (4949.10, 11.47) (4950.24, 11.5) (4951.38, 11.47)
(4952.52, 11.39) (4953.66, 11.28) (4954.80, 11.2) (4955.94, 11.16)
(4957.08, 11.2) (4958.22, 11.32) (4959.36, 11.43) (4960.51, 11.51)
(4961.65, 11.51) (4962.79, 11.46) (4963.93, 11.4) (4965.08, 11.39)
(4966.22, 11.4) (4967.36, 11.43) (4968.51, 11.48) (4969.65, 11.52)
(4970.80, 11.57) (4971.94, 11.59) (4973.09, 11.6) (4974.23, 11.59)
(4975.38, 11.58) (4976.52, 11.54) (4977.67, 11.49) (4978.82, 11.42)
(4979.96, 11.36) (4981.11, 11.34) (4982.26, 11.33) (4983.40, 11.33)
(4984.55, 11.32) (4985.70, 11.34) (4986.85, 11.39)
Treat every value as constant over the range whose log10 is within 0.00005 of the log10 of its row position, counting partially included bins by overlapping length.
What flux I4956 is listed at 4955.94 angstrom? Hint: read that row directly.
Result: 11.16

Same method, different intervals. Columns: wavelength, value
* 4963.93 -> 11.4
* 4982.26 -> 11.33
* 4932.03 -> 11.7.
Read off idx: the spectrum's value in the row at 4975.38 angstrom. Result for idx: 11.58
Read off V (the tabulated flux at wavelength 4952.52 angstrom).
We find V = 11.39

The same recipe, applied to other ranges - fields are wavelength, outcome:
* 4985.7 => 11.34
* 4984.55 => 11.32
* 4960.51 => 11.51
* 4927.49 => 11.43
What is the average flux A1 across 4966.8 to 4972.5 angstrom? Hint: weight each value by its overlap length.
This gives 11.5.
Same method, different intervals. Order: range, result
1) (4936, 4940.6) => 11.6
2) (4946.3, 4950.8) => 11.4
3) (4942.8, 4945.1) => 11.5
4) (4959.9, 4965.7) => 11.4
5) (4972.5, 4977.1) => 11.6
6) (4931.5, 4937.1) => 11.7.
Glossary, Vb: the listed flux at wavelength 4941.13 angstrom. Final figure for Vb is 11.62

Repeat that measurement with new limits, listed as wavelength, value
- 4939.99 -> 11.63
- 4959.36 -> 11.43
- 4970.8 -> 11.57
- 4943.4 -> 11.48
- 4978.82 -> 11.42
